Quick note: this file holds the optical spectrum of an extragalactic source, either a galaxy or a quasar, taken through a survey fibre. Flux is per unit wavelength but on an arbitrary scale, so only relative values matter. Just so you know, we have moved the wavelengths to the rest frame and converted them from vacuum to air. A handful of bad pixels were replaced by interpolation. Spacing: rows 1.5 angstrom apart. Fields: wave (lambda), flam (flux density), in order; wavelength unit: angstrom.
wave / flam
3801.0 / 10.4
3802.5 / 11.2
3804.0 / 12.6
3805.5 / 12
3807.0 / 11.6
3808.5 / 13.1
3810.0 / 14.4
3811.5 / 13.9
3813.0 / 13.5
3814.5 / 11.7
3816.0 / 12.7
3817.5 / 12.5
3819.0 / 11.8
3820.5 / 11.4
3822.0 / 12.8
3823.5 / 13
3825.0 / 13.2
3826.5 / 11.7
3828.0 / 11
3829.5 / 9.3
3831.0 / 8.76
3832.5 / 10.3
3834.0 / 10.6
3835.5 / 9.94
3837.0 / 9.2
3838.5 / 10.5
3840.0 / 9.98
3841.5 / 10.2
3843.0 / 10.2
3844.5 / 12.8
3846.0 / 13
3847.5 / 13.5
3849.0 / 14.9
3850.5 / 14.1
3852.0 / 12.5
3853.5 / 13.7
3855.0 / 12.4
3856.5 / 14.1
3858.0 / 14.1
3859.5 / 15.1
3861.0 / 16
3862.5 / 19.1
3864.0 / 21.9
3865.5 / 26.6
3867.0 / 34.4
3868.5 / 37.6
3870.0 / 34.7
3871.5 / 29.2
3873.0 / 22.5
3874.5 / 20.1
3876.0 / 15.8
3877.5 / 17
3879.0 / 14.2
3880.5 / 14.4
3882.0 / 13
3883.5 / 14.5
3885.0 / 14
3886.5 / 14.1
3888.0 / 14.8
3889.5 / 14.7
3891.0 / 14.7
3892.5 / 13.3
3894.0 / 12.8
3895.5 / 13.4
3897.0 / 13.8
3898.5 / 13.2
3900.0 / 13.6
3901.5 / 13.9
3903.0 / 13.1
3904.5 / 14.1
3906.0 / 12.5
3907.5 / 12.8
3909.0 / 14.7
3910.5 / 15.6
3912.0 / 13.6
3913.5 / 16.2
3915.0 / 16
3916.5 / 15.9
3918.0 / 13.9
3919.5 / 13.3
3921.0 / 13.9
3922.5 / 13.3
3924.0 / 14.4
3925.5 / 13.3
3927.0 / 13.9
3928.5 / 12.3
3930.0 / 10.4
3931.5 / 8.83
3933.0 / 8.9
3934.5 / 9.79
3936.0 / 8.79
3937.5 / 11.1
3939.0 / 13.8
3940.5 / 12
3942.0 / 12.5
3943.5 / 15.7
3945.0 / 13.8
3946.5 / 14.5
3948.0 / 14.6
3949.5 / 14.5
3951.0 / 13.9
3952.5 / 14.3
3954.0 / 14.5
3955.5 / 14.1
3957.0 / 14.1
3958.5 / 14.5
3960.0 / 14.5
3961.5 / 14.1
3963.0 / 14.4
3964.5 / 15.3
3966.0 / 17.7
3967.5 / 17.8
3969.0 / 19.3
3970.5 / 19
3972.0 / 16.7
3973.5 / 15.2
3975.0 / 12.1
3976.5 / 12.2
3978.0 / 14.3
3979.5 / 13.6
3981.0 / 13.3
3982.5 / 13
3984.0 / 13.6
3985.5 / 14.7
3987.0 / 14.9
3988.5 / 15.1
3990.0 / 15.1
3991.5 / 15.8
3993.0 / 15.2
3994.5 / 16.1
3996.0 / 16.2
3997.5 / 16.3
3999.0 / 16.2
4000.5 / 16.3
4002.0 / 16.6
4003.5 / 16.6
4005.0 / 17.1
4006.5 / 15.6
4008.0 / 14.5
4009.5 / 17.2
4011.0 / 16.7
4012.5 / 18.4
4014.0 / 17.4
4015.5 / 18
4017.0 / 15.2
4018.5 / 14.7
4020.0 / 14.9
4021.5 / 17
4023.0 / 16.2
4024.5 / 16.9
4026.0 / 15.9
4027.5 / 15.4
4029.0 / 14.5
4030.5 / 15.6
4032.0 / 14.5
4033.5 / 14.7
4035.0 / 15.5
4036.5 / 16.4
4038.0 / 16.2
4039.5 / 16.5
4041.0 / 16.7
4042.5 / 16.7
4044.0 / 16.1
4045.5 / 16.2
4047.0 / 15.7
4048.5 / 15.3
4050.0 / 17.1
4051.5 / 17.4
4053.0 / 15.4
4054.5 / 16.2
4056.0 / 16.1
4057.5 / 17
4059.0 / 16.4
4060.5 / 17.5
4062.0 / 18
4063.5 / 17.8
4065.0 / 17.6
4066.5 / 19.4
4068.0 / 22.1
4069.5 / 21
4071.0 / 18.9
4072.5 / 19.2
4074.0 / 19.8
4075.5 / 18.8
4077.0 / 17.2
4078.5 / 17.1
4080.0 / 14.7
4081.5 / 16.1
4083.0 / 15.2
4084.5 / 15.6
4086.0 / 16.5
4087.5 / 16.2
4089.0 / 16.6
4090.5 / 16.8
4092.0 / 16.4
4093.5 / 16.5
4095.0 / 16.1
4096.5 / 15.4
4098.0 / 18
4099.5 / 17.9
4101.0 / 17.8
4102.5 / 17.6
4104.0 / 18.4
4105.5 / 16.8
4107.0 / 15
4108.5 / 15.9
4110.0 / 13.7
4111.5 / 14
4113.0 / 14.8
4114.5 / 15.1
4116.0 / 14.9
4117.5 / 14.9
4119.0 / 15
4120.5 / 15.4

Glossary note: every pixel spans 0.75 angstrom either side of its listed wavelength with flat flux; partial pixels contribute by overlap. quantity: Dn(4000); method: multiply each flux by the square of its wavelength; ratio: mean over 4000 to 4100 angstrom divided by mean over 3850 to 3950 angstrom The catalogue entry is 1.2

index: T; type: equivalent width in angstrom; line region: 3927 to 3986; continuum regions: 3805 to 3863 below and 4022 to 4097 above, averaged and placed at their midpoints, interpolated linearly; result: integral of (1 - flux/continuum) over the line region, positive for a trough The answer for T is 4.0 angstrom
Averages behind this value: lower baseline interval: 12.4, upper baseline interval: 16.7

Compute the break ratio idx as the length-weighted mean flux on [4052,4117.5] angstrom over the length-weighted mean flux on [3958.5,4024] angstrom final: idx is 1.08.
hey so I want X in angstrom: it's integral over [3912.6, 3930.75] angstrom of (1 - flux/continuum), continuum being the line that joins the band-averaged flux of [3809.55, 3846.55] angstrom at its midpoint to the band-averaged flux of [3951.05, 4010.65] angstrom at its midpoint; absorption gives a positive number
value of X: -0.10 angstrom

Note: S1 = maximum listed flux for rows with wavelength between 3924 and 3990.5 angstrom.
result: 19.3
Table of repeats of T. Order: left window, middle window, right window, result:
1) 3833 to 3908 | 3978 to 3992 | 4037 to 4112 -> 1.8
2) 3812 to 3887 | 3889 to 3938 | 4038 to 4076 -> 8.6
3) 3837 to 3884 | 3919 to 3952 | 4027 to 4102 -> 8.7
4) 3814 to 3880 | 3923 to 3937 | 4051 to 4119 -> 4.2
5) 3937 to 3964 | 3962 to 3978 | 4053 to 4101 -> -1.5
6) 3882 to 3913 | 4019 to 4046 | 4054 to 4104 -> 1.0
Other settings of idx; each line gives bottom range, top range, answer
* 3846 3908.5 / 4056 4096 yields 1.03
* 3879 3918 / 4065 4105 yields 1.24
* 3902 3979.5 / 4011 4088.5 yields 1.20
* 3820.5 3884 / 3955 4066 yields 1.01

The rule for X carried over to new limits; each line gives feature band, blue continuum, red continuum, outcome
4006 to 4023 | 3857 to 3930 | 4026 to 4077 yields 0.6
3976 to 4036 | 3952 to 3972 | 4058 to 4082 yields 4.3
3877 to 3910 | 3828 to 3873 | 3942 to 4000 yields 3.8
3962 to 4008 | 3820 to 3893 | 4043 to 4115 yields 2.3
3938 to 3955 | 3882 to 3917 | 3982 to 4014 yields 1.1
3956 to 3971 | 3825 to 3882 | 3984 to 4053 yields 0.0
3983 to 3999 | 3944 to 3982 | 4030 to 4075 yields 0.3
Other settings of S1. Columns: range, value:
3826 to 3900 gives 37.6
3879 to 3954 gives 16.2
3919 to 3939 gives 14.4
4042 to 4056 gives 17.4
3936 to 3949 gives 15.7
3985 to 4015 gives 18.4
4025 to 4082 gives 22.1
